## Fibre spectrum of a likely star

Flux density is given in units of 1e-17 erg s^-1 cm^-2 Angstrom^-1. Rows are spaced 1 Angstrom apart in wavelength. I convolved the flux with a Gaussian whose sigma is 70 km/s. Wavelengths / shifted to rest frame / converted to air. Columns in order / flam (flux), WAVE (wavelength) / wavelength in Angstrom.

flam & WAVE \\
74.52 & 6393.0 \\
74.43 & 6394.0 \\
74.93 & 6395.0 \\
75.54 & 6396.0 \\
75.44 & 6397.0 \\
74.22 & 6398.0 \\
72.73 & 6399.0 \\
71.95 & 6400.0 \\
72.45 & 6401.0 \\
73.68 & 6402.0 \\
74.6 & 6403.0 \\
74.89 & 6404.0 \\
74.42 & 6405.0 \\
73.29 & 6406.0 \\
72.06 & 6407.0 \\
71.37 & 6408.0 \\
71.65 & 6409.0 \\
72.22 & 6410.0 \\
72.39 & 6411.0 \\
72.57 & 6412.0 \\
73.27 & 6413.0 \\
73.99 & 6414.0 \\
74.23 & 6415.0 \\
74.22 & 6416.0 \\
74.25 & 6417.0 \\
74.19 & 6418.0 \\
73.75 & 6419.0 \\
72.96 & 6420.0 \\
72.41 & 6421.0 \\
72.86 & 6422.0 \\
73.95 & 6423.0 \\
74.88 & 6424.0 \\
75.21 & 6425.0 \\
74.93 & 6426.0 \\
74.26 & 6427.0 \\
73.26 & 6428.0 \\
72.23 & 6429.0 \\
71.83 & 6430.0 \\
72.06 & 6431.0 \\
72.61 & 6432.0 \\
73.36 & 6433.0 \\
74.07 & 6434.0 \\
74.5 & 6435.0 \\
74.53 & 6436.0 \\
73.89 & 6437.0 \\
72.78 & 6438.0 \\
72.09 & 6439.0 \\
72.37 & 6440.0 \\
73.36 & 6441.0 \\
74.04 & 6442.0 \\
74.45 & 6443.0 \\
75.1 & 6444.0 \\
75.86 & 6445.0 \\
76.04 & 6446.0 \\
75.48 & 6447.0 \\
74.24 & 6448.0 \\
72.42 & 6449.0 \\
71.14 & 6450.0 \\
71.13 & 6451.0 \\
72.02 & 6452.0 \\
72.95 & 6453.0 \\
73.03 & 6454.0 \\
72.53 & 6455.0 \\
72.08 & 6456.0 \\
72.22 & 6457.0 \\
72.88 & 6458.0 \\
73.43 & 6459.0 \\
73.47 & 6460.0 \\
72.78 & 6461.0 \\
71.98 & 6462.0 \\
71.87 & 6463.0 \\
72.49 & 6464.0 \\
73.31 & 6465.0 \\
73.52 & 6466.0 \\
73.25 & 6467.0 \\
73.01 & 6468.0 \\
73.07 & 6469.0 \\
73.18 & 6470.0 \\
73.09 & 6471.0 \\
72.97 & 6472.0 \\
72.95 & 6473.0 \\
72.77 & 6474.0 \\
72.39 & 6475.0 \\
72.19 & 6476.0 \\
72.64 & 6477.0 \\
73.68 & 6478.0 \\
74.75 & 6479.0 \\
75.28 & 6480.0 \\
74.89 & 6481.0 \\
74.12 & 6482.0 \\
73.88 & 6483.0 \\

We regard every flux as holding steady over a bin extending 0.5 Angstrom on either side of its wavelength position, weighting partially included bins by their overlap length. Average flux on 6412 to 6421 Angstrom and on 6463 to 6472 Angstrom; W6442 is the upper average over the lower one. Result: 0.99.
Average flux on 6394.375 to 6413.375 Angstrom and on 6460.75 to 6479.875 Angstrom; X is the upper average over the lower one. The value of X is 0.99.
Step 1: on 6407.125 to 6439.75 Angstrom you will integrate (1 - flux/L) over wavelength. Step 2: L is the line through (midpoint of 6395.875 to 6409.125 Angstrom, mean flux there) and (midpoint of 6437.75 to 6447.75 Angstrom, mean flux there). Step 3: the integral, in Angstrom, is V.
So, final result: 0.2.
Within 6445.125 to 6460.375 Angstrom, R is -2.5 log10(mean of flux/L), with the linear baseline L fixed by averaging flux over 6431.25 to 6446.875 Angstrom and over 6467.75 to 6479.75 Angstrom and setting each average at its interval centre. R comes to 0.01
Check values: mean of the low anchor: 73.9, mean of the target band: 73.1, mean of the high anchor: 73.1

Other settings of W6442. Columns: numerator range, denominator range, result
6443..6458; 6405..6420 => 1.00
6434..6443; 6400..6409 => 1.00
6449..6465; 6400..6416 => 0.99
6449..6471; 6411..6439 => 0.99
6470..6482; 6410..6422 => 1.00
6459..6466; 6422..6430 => 0.98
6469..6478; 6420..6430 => 0.99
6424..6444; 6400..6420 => 1.00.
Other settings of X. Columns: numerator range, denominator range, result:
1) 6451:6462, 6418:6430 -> 0.99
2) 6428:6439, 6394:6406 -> 0.99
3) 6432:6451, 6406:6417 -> 1.01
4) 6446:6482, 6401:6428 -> 0.99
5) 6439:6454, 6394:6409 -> 1.00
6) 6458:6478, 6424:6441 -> 0.99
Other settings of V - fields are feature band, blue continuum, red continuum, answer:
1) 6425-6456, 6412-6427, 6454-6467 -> 0.0 Angstrom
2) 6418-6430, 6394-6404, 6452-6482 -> 0.0 Angstrom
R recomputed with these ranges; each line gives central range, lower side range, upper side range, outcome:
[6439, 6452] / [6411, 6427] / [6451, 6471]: -0.01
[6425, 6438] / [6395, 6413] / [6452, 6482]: 0.00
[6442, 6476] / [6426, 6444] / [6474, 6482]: 0.01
